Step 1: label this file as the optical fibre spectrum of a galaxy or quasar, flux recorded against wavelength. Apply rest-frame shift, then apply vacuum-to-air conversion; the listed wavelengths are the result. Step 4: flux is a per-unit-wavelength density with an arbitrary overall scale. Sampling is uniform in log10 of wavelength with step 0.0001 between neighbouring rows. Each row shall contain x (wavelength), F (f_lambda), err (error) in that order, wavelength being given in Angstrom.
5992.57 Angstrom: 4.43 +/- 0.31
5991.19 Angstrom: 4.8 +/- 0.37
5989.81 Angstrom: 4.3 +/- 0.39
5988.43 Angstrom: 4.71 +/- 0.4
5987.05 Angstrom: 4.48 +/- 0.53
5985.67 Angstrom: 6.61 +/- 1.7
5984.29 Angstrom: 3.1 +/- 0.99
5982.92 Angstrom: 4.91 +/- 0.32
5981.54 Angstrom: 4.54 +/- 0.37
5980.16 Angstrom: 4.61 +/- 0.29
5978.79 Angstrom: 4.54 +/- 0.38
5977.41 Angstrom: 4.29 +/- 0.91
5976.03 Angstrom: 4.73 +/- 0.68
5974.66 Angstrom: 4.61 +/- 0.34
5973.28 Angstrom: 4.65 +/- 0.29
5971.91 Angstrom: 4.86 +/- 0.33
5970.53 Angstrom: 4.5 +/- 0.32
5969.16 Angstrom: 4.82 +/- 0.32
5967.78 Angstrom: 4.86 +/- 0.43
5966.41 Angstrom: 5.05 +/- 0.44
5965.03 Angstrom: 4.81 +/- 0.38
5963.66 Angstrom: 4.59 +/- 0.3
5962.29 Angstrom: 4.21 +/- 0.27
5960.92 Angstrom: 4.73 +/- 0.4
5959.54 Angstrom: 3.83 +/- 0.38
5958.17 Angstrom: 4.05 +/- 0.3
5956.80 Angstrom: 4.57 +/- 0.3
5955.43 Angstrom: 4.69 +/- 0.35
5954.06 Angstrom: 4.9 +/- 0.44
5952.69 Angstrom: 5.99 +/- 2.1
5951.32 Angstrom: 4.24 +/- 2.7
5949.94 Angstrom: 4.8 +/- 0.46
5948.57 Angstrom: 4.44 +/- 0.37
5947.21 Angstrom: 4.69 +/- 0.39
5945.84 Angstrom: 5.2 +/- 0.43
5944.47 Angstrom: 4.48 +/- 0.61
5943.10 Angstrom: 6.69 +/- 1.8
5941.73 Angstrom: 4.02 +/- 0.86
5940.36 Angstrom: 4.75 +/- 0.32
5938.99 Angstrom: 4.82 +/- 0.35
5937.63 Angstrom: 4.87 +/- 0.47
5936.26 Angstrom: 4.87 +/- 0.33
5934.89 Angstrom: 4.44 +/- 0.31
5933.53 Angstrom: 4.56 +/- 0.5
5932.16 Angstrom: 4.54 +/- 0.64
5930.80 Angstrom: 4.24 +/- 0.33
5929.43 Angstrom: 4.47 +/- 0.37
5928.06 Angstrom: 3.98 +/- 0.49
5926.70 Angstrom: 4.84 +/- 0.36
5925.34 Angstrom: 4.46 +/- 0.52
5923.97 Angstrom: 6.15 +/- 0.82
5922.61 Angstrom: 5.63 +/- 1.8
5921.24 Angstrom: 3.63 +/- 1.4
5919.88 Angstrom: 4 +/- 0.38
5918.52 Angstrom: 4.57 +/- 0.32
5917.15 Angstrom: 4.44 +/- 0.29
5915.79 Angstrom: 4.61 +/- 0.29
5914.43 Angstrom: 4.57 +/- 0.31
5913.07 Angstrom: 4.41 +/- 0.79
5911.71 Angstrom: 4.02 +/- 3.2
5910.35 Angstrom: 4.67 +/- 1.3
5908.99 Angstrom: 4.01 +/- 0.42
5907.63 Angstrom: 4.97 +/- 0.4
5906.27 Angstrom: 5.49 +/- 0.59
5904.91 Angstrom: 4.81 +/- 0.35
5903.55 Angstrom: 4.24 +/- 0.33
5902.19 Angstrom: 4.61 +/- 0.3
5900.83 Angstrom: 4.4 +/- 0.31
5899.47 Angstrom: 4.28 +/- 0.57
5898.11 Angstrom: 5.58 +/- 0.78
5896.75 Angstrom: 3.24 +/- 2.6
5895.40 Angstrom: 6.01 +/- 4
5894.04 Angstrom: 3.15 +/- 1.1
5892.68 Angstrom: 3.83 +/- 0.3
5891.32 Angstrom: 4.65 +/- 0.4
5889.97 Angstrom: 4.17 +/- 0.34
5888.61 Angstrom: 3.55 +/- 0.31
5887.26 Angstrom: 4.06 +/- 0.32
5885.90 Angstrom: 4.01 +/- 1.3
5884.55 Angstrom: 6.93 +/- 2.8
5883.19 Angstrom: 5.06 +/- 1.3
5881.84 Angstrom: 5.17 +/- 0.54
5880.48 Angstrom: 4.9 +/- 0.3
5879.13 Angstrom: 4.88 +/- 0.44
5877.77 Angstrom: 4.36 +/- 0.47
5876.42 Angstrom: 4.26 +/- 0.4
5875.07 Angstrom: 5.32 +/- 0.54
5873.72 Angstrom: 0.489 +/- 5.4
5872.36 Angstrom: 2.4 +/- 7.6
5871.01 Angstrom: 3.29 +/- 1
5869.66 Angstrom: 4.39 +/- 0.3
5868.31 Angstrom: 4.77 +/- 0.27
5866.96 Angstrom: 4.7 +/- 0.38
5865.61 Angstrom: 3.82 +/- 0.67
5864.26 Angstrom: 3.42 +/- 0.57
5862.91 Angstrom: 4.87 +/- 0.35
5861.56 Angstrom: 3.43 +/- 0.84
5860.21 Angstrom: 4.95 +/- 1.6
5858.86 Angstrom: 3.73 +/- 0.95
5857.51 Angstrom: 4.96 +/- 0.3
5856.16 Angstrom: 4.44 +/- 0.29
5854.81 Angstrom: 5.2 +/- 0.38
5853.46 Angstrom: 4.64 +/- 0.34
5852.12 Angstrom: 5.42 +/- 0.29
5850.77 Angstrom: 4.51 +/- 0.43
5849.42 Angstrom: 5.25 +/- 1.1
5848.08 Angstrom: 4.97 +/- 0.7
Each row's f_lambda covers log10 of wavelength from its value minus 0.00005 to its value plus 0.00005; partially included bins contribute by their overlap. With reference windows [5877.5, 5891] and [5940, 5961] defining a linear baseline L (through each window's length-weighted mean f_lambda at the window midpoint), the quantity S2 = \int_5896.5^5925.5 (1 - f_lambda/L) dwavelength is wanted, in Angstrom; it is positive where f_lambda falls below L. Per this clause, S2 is 0.8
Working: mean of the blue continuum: 4.72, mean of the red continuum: 4.75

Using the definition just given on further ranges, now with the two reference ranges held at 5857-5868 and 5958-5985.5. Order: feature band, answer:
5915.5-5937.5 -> -0.8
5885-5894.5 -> 0.7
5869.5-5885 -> 0.2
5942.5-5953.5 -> -1.4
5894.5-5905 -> -0.6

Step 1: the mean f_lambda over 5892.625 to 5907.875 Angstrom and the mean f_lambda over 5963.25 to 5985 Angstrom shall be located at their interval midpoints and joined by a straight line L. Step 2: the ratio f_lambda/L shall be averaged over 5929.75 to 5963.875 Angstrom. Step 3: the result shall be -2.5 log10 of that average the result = -0.02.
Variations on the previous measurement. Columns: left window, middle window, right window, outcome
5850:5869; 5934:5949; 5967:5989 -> -0.05 mag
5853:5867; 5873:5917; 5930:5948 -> 0.02 mag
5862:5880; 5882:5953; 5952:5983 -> -0.09 mag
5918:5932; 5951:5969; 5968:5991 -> -0.01 mag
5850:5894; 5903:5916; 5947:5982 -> -0.03 mag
